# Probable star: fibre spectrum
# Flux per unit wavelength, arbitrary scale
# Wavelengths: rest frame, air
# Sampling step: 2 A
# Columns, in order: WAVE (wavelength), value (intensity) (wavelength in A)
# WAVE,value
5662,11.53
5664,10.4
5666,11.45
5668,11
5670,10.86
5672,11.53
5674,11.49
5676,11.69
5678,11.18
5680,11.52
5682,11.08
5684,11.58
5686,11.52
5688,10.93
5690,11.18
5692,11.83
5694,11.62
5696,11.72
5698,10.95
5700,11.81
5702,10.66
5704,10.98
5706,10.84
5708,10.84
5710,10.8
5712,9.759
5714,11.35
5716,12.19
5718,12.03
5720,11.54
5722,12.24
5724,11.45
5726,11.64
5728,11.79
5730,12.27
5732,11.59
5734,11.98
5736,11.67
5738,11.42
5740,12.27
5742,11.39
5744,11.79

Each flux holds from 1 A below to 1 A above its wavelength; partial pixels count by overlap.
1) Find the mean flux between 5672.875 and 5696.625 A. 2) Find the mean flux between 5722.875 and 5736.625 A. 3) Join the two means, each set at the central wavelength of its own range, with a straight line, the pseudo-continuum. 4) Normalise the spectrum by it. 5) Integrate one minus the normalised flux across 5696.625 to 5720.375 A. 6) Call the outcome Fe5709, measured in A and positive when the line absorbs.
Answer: 1.0 A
